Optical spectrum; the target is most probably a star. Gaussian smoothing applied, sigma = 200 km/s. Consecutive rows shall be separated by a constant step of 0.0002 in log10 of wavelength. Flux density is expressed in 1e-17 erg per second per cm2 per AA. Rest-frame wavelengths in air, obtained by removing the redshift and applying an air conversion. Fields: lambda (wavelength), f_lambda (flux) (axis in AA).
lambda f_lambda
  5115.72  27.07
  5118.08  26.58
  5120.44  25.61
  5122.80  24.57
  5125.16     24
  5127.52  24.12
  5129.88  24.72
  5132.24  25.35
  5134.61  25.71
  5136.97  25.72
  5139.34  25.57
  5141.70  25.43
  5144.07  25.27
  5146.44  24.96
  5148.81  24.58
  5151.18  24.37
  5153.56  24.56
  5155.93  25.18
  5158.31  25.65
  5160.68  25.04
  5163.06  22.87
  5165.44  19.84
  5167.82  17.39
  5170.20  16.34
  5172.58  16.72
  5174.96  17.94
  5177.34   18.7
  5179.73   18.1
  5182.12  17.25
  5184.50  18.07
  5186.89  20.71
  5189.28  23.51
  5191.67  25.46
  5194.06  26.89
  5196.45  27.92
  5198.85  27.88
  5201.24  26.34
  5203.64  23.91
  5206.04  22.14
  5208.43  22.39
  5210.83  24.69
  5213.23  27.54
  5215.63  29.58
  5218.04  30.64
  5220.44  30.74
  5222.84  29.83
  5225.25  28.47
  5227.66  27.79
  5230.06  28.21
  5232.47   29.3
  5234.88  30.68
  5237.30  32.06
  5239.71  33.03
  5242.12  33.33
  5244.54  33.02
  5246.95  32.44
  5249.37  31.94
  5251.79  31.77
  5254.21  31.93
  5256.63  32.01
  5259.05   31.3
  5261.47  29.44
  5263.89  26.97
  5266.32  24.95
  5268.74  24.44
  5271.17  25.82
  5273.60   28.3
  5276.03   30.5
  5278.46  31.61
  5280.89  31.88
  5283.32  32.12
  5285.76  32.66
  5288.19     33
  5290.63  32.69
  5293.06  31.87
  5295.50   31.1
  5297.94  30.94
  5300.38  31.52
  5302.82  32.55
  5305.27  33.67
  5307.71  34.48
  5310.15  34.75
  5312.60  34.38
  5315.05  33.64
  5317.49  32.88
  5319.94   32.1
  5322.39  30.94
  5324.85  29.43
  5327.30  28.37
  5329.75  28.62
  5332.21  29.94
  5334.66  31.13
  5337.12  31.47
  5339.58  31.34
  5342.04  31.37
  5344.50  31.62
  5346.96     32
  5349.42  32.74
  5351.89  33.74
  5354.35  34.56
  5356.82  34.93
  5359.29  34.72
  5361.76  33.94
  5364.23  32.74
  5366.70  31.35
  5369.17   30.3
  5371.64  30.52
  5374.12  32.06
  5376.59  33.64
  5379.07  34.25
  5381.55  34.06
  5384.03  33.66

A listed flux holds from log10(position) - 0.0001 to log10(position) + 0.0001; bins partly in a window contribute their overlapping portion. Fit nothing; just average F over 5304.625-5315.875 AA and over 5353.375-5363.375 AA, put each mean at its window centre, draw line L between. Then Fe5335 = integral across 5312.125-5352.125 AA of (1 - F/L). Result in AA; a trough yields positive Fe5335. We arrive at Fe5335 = 3.4 AA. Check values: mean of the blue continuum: 34.2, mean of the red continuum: 34.4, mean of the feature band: 31.4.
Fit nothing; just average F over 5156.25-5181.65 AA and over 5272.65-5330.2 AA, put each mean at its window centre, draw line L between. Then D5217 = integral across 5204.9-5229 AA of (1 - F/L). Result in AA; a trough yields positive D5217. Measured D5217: -3.1 AA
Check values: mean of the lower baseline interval 20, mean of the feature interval 27.4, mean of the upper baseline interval 31.9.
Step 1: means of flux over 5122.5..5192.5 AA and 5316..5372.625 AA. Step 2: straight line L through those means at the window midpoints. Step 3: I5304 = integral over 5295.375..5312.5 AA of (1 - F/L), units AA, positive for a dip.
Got -1.8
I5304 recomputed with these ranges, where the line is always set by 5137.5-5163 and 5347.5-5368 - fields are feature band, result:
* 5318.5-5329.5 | 0.7 AA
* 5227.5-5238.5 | -0.5 AA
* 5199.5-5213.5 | 1.5 AA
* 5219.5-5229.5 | -0.4 AA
